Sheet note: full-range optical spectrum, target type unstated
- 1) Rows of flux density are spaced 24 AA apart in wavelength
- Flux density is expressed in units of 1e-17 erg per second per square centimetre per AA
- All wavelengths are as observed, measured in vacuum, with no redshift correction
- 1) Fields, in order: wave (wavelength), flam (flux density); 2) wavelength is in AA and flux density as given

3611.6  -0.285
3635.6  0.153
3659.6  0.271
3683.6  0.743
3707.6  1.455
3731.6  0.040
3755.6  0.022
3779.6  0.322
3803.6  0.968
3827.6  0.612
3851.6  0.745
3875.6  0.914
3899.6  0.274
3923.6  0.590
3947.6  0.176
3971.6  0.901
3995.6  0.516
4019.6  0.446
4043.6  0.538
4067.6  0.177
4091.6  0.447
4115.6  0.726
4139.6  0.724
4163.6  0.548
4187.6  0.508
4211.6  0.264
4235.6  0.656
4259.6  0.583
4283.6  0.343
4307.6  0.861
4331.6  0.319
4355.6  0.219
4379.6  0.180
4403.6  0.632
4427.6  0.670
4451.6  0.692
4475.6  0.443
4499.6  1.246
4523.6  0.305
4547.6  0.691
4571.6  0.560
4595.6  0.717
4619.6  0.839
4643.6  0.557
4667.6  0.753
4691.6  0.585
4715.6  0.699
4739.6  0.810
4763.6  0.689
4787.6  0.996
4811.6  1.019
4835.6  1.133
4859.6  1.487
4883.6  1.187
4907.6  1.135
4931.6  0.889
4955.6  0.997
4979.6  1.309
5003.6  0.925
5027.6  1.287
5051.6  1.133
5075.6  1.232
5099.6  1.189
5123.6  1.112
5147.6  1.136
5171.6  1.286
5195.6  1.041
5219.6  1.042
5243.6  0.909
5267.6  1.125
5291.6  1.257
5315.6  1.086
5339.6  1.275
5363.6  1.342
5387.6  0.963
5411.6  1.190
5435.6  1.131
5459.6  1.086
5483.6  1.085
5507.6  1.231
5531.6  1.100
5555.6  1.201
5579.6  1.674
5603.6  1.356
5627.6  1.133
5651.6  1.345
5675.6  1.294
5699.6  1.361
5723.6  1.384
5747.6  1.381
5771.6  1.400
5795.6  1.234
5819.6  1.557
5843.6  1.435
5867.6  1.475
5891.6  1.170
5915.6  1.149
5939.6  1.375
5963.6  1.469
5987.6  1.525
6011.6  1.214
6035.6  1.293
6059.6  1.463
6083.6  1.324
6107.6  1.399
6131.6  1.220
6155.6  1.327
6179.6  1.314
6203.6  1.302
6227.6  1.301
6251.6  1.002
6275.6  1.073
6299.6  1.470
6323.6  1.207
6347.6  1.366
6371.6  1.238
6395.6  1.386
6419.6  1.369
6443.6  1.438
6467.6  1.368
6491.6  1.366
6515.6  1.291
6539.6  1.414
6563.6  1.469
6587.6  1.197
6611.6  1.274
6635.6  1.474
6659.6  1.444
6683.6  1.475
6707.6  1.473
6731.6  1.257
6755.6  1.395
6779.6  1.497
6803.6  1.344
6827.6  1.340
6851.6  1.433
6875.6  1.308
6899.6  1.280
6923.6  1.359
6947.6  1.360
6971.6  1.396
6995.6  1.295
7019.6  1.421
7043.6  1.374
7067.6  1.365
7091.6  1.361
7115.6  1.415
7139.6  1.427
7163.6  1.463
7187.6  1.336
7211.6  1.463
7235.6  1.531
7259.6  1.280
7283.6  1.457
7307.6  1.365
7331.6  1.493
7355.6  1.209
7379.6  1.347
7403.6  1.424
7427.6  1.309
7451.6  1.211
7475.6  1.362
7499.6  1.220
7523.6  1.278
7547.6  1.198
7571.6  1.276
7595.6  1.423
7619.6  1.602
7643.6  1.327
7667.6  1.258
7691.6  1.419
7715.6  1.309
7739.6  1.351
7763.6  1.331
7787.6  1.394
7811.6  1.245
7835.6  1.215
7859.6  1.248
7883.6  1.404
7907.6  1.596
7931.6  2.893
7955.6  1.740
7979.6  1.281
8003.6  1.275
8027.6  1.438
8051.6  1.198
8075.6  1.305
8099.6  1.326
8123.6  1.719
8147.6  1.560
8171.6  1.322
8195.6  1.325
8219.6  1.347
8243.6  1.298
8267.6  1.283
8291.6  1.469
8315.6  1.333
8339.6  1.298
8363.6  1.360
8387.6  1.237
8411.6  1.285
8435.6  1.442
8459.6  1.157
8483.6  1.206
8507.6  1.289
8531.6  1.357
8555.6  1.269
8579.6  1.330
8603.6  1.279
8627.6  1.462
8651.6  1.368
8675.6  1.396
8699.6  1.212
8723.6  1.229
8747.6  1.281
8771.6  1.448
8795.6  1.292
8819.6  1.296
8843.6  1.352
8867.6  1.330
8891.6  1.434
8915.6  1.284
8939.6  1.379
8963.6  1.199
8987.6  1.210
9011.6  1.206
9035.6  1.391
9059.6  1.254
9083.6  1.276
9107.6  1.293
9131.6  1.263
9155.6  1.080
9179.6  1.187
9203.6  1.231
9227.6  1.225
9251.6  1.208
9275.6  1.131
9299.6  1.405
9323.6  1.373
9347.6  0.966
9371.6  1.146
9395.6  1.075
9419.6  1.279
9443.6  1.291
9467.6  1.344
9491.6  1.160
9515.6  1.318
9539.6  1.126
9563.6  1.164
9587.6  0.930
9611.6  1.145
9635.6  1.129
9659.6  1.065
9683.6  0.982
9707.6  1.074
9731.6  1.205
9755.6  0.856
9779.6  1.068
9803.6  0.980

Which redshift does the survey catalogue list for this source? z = 0.209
